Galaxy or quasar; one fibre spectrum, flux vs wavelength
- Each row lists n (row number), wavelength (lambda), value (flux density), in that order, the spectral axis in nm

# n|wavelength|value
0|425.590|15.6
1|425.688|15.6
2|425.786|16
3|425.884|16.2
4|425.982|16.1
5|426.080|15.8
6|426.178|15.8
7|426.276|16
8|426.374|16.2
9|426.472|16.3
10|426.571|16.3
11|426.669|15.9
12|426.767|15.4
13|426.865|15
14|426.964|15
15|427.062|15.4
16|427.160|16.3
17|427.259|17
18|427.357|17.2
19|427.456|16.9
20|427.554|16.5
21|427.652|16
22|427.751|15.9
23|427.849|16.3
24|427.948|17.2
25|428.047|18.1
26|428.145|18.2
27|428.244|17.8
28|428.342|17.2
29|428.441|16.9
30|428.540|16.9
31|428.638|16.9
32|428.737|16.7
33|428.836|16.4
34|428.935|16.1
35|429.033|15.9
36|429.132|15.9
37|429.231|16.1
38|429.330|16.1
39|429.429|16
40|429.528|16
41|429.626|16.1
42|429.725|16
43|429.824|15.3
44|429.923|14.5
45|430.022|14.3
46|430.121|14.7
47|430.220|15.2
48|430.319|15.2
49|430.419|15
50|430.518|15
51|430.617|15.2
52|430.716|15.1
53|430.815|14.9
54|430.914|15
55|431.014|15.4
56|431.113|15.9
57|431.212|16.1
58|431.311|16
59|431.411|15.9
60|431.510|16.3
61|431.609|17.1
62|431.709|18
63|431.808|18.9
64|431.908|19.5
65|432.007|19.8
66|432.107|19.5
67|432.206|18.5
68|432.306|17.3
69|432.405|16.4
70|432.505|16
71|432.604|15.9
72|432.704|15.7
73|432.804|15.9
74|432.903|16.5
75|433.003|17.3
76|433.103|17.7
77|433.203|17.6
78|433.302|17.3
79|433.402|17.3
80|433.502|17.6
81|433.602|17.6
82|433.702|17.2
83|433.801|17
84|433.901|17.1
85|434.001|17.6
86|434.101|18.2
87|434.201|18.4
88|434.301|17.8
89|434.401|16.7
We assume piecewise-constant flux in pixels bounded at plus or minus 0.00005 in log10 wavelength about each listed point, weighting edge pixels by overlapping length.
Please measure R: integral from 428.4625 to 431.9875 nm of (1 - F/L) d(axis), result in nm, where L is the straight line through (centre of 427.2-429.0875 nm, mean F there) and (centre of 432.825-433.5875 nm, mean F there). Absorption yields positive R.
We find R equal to 0.21 nm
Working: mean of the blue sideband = 16.8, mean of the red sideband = 17.3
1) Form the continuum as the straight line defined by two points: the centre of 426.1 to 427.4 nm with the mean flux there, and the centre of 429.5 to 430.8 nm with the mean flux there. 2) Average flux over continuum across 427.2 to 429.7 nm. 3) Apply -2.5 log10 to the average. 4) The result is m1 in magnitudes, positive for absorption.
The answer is -0.07 mag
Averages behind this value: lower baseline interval 16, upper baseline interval 15.2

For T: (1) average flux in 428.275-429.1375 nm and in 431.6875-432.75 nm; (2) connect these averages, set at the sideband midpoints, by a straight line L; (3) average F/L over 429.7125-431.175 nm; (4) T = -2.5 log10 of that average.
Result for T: 0.14 mag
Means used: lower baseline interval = 16.6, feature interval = 15.1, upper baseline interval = 17.8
